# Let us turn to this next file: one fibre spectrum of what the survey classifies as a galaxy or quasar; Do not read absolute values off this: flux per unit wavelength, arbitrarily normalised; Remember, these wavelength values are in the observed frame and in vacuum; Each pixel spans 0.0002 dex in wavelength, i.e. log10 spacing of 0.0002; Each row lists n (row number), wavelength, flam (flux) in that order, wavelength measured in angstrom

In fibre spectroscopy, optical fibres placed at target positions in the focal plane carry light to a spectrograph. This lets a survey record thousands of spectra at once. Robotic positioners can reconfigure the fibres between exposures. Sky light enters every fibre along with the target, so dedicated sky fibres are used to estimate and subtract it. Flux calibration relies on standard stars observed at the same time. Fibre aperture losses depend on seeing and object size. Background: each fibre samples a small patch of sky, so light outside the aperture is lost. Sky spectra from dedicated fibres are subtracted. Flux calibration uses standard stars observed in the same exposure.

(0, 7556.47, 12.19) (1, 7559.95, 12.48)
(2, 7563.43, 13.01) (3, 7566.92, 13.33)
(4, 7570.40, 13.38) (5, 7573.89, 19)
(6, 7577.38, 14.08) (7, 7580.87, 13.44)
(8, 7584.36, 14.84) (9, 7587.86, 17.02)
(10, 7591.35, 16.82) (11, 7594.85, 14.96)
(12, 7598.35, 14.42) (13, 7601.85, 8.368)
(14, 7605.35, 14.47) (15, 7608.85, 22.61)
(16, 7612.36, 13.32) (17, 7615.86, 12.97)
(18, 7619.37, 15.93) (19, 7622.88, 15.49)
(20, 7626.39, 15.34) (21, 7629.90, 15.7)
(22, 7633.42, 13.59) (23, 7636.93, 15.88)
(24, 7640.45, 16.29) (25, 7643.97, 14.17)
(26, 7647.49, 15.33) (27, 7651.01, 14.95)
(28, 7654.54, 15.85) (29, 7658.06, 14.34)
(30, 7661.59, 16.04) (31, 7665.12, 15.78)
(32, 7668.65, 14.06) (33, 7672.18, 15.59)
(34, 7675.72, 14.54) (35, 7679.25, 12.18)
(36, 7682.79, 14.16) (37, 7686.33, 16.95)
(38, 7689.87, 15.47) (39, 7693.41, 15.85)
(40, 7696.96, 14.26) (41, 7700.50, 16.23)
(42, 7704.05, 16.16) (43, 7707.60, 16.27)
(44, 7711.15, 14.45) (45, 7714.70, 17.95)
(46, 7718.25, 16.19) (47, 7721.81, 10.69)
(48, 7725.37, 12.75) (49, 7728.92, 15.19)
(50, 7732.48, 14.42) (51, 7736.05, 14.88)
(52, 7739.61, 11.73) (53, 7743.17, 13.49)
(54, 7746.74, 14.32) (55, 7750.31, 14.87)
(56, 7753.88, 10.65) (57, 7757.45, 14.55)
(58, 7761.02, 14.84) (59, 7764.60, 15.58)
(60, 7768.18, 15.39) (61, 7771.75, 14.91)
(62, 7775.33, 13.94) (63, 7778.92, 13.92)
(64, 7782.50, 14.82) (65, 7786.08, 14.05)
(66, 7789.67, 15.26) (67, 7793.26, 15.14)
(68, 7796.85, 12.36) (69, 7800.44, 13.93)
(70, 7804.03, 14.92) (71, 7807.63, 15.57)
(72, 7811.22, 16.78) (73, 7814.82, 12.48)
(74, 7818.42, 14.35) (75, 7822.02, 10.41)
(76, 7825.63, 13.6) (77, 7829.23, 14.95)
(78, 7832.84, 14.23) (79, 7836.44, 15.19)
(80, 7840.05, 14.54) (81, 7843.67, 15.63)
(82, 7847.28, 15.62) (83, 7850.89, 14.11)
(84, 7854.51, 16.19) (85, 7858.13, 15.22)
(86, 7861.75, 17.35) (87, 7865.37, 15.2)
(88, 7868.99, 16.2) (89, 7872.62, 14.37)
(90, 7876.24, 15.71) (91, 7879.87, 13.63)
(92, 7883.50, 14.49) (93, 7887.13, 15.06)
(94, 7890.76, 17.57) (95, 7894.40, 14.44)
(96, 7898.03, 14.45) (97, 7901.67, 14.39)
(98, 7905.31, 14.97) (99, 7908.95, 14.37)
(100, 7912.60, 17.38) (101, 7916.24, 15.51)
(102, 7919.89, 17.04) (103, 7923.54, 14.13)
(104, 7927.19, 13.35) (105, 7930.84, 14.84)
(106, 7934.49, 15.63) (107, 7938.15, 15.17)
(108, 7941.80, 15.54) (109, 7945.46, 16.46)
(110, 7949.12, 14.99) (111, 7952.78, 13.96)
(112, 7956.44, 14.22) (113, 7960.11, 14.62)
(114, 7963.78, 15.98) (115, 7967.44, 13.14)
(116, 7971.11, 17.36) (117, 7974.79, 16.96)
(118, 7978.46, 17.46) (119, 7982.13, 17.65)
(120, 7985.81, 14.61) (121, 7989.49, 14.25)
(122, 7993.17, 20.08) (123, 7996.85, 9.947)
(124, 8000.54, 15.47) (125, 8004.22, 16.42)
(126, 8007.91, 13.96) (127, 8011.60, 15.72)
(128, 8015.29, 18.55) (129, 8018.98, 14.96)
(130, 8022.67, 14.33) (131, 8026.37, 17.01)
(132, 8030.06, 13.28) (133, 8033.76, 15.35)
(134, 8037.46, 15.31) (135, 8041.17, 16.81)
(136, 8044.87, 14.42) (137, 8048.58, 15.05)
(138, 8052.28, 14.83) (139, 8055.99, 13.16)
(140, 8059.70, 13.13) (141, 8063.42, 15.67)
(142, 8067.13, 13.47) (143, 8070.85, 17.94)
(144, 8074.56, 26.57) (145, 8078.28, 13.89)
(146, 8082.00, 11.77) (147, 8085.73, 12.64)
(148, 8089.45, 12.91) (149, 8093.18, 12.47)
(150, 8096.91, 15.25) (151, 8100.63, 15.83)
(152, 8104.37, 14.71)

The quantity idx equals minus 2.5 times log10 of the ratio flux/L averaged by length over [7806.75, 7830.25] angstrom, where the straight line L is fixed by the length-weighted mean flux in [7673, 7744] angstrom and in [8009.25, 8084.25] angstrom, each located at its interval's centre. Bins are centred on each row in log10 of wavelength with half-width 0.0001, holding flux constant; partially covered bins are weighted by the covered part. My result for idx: 0.08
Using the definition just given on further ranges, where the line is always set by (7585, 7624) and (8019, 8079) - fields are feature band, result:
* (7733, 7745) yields 0.136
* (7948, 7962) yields 0.081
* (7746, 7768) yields 0.080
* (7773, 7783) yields 0.084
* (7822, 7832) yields 0.137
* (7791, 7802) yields 0.110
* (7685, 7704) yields -0.038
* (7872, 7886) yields 0.061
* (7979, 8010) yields 0.014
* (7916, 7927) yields 0.019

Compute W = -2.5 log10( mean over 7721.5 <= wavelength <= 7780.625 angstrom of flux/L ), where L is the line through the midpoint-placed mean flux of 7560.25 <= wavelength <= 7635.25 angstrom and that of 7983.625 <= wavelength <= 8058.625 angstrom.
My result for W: 0.07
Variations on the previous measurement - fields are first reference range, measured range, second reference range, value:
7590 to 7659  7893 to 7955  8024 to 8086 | 0.01 mag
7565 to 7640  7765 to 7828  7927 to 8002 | 0.07 mag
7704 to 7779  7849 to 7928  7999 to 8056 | -0.03 mag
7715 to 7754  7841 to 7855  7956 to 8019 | -0.04 mag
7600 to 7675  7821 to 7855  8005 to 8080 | 0.06 mag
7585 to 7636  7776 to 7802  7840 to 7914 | 0.08 mag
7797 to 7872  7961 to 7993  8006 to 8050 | -0.06 mag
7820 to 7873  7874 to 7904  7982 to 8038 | 0.00 mag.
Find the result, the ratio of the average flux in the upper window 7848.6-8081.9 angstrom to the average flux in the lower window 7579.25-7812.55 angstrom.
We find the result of 1.0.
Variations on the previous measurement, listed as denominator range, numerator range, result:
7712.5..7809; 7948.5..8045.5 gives 1.08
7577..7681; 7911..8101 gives 1.02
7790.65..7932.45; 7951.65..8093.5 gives 1.03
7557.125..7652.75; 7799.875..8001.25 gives 1.02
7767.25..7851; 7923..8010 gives 1.06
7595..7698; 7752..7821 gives 0.96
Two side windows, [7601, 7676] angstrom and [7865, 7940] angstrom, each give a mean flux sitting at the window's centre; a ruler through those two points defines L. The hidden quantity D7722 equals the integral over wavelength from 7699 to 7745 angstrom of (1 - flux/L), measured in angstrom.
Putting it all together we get 1.5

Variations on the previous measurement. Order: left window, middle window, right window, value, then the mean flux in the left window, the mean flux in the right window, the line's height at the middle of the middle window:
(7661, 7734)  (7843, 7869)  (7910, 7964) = -0.9 angstrom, 15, 15.2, 15.1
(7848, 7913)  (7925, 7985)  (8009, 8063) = -1.0 angstrom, 15.2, 15.1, 15.2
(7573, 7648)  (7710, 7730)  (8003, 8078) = 1.0 angstrom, 15.1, 15.8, 15.3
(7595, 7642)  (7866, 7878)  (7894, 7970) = -0.3 angstrom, 14.9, 15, 15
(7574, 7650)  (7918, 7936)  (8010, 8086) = 0.4 angstrom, 15.1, 15.5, 15.4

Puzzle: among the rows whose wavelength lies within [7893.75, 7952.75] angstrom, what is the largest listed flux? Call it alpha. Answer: 17.38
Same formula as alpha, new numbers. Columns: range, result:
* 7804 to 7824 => 16.78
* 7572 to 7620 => 22.61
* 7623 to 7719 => 17.95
